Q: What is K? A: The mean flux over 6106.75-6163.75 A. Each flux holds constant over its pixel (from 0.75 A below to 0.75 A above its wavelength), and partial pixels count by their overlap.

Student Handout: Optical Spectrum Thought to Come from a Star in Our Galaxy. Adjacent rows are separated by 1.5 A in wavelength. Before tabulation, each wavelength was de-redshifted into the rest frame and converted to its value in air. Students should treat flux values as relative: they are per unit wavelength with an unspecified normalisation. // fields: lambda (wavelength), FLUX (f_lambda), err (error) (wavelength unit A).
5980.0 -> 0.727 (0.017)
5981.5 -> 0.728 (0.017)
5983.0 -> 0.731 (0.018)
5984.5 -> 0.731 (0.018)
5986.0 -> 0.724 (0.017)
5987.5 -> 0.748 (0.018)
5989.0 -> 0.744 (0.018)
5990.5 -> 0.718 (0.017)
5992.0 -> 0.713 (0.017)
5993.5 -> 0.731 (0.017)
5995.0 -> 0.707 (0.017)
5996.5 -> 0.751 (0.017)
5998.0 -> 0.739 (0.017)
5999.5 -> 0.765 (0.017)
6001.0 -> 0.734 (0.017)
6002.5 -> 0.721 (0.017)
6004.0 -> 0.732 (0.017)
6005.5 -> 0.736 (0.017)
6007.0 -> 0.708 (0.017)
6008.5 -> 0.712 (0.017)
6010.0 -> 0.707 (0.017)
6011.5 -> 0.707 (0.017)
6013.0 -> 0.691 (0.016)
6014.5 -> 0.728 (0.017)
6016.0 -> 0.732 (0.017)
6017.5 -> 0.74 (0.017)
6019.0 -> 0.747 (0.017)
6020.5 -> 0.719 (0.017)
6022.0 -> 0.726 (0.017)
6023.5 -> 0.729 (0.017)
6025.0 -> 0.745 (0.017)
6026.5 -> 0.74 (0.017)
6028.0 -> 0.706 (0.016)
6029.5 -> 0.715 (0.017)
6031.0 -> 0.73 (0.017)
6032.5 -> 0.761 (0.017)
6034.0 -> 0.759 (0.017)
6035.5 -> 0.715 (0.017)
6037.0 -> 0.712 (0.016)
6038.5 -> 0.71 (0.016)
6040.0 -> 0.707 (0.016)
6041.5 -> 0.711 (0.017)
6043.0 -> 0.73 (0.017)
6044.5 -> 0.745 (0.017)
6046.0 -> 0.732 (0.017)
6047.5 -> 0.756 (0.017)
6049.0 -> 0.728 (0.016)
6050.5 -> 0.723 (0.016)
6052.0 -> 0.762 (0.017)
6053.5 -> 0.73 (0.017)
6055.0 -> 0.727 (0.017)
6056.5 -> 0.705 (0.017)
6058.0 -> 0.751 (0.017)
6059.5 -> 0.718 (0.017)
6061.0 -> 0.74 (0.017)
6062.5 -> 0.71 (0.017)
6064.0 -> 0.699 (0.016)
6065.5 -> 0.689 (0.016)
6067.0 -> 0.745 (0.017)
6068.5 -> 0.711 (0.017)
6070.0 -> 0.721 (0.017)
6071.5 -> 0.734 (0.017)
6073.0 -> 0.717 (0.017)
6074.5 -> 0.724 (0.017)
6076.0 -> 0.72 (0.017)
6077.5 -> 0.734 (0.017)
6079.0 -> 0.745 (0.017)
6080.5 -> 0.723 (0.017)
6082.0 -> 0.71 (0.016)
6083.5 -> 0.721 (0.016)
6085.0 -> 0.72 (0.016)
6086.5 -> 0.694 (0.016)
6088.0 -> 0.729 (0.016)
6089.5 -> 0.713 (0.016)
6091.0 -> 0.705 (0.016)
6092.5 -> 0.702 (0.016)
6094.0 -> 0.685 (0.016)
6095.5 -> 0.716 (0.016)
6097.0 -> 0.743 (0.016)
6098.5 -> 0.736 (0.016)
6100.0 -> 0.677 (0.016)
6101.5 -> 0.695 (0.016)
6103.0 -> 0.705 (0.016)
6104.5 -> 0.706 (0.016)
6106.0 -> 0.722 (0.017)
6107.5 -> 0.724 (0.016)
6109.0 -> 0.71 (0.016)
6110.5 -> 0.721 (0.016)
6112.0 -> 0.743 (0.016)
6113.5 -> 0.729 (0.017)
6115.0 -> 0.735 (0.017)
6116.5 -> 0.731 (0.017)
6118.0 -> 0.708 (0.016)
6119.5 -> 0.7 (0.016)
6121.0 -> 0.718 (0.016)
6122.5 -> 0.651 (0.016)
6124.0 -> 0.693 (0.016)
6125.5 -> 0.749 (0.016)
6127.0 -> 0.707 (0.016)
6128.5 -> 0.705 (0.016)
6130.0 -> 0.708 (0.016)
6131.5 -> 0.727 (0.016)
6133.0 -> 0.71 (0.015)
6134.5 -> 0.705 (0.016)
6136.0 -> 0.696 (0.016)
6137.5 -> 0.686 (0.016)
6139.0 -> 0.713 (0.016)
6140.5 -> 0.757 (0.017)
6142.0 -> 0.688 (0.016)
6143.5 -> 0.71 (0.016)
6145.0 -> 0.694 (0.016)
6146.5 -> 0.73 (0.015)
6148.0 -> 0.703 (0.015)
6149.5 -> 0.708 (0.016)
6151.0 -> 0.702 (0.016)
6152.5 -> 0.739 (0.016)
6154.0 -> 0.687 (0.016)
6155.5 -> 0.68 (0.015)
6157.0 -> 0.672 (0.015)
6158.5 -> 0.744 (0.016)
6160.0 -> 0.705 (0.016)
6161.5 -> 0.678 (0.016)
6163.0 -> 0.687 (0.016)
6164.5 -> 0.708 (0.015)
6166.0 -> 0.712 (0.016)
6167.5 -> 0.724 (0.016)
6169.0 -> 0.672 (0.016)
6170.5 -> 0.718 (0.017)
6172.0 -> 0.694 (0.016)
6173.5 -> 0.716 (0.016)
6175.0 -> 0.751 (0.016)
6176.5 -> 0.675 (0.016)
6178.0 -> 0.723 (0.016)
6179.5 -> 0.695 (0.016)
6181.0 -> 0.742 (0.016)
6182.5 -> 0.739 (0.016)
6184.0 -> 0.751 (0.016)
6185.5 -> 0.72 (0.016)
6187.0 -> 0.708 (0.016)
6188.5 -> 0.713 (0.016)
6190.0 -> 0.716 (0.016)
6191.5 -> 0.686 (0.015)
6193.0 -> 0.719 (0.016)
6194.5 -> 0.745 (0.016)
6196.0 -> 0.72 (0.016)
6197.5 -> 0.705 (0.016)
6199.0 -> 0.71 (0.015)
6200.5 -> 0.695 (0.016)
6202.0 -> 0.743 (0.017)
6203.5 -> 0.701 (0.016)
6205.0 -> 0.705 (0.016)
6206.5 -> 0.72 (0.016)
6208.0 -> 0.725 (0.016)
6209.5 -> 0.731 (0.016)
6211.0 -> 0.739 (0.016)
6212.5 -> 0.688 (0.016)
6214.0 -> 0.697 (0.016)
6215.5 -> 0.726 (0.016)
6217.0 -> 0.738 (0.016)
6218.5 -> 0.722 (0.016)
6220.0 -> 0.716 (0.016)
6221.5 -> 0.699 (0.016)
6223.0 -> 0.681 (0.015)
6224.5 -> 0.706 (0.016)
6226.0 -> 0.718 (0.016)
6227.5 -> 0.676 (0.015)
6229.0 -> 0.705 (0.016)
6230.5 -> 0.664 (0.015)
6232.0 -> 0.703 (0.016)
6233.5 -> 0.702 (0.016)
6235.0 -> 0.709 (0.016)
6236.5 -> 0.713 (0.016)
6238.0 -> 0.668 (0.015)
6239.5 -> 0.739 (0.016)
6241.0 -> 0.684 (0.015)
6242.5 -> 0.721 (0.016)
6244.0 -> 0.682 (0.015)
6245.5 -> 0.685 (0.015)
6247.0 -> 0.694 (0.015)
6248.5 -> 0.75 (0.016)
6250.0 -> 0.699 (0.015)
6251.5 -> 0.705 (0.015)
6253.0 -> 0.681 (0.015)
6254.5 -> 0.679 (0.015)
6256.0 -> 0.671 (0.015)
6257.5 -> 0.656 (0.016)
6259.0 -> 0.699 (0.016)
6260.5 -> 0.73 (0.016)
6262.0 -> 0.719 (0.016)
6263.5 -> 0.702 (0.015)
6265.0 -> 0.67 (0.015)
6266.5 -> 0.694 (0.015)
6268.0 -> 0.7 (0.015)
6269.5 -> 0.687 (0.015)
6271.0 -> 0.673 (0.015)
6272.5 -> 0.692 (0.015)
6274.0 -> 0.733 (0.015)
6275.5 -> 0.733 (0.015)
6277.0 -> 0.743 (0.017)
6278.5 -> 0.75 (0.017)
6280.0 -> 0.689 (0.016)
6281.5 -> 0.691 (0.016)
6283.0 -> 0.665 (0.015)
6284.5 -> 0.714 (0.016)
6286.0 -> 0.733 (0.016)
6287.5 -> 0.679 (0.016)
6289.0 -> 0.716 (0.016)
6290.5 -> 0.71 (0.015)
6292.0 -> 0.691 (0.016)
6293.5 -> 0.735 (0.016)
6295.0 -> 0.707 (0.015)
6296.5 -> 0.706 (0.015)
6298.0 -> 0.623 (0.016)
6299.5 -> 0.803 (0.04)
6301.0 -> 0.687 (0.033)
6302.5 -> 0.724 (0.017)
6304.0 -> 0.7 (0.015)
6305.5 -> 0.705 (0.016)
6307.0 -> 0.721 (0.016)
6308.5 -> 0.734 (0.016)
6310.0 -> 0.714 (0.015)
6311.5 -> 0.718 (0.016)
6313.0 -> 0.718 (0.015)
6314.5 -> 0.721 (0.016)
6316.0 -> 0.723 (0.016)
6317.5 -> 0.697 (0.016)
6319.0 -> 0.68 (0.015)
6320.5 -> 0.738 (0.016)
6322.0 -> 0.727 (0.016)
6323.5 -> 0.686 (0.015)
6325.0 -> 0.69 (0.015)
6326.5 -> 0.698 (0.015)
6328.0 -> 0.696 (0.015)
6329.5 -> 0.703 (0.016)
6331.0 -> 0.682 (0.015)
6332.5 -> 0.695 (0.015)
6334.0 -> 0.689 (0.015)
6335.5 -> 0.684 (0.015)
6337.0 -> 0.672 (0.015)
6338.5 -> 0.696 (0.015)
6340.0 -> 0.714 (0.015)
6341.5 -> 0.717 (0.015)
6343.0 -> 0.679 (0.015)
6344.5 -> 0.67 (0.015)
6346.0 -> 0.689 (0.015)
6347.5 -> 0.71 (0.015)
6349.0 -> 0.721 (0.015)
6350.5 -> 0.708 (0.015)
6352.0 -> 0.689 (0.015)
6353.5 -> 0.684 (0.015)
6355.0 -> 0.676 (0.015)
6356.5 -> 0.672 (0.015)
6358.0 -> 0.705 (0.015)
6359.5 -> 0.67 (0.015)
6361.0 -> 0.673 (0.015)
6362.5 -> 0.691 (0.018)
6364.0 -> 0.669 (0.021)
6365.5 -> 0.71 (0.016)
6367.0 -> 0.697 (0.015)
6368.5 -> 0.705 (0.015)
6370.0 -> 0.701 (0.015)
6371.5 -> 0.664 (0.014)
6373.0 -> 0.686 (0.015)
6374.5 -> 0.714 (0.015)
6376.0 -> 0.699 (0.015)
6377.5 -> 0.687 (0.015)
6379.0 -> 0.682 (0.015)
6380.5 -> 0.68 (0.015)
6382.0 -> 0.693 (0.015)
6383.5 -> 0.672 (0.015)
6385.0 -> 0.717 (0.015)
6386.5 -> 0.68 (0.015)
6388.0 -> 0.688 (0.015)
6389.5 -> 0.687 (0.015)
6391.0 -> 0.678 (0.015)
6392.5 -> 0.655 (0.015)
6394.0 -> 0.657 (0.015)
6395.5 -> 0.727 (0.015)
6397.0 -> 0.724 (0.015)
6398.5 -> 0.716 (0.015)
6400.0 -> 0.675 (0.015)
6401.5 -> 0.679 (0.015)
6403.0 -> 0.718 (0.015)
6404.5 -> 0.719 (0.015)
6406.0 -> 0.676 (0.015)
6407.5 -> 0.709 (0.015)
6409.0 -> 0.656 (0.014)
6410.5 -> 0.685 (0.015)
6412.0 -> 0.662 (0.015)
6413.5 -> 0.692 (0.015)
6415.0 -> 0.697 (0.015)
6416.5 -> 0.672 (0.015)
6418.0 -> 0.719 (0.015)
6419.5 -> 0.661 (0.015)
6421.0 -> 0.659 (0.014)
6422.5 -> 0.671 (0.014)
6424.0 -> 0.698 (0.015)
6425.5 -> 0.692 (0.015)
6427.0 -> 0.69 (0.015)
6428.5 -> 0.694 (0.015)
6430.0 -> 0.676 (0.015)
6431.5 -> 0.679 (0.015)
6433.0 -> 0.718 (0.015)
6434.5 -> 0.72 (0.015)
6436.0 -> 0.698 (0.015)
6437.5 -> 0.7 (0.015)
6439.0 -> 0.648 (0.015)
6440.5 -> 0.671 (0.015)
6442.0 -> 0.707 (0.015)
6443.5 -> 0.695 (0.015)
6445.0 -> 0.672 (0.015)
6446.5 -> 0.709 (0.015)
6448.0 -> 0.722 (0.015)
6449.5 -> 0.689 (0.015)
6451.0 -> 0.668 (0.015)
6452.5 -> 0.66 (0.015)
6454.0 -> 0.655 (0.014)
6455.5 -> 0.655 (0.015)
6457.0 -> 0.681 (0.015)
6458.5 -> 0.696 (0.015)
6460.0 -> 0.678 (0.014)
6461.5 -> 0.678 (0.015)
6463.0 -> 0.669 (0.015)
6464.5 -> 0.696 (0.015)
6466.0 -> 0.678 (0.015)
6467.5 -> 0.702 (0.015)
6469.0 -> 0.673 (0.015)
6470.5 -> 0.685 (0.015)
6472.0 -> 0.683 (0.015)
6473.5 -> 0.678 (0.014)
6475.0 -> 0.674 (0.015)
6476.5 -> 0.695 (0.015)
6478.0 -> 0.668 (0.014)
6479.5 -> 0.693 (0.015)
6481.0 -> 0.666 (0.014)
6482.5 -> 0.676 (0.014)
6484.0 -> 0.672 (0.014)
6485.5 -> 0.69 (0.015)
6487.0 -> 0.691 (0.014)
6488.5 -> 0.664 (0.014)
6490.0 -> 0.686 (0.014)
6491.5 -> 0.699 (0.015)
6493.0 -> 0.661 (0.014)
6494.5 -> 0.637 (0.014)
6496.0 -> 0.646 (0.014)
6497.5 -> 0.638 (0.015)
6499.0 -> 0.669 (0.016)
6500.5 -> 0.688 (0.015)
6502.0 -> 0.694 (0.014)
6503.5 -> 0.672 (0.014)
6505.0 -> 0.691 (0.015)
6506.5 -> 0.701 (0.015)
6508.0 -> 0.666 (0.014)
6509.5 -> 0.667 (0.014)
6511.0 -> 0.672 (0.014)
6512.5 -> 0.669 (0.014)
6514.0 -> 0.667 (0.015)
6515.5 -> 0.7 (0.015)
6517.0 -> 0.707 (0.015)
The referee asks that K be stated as 0.709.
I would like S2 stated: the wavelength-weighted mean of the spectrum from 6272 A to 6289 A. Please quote 0.712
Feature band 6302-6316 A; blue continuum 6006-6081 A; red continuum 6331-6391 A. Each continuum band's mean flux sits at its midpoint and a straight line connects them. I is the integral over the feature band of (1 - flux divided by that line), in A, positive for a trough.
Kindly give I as -0.4 A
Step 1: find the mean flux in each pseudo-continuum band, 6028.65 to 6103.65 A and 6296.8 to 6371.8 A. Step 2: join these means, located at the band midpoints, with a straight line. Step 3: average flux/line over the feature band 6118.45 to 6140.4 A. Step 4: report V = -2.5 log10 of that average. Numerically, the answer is 0.02 mag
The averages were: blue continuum 0.722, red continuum 0.699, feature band 0.706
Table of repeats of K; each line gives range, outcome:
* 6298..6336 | 0.708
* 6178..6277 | 0.707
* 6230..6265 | 0.698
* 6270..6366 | 0.702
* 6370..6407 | 0.691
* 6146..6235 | 0.71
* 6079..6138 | 0.712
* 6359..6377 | 0.69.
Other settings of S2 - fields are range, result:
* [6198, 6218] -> 0.717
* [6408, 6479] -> 0.684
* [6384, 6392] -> 0.688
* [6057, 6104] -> 0.717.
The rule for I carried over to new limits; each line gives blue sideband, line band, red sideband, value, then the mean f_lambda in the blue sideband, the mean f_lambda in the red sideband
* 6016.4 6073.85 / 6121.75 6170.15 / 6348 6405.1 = 0.8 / 0.728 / 0.691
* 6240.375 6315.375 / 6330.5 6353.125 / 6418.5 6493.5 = 0.1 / 0.705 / 0.683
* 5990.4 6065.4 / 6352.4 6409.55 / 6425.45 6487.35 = 0.2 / 0.727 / 0.684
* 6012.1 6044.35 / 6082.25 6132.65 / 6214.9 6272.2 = 0.2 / 0.727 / 0.699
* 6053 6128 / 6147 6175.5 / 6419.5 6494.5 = 0.2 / 0.717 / 0.683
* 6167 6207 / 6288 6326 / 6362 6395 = -0.7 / 0.715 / 0.687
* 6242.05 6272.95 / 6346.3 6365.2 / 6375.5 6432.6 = 0.0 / 0.694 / 0.688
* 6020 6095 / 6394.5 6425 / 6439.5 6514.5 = -0.2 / 0.724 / 0.678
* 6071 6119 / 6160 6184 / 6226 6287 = 0.0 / 0.718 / 0.7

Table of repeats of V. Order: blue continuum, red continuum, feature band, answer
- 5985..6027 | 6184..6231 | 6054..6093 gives 0.00 mag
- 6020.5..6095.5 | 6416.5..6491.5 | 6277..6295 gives -0.01 mag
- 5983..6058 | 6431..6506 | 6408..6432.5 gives 0.01 mag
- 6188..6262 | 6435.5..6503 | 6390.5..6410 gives -0.01 mag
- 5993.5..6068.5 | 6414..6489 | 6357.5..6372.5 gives 0.01 mag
